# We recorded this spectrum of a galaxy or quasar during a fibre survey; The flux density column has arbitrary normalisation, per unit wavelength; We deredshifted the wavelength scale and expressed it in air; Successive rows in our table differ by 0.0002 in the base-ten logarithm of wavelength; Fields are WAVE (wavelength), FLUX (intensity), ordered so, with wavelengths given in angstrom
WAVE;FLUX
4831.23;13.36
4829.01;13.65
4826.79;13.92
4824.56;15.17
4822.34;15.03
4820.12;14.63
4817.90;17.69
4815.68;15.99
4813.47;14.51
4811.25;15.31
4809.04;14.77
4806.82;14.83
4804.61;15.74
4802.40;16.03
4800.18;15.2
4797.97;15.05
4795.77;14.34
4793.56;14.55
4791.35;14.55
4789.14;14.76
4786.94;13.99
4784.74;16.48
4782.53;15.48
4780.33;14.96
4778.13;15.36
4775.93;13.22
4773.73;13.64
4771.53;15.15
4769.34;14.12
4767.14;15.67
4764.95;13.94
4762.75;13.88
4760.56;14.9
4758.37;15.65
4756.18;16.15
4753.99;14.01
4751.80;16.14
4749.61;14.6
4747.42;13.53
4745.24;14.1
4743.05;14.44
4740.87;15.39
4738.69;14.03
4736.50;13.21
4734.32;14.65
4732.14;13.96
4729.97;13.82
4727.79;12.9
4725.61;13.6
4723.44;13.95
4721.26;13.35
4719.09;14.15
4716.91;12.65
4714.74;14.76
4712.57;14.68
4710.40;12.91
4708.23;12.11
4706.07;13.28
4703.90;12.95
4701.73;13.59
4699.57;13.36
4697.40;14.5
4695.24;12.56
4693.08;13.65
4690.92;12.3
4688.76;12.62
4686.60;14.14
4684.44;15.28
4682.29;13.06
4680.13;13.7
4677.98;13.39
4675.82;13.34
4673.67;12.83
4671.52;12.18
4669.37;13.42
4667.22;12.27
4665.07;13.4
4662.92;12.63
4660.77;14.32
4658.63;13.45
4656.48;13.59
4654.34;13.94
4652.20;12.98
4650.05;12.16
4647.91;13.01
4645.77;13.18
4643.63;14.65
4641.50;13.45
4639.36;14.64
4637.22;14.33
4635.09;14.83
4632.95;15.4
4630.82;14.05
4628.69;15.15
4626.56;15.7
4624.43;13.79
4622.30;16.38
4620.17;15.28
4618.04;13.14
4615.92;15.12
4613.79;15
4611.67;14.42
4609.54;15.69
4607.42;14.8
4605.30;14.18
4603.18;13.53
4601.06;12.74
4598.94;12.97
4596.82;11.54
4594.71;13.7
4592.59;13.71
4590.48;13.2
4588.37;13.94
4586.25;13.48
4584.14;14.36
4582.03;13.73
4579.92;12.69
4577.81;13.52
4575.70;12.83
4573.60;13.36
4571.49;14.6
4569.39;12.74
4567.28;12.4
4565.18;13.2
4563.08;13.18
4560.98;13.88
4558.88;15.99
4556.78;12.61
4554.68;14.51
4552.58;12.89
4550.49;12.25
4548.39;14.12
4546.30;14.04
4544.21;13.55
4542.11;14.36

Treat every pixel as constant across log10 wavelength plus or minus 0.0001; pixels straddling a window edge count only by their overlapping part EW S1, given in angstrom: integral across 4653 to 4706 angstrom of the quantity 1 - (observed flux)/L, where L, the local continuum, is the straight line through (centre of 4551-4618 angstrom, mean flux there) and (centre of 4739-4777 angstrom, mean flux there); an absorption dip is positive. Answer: 3.13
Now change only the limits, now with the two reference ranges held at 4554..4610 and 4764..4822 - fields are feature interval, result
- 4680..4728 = 3.0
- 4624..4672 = 0.8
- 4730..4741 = 0.4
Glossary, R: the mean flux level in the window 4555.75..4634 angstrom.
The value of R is 13.9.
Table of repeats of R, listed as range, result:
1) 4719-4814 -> 14.6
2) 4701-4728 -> 13.5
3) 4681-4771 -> 14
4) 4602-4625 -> 14.7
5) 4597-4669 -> 14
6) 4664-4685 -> 13.2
